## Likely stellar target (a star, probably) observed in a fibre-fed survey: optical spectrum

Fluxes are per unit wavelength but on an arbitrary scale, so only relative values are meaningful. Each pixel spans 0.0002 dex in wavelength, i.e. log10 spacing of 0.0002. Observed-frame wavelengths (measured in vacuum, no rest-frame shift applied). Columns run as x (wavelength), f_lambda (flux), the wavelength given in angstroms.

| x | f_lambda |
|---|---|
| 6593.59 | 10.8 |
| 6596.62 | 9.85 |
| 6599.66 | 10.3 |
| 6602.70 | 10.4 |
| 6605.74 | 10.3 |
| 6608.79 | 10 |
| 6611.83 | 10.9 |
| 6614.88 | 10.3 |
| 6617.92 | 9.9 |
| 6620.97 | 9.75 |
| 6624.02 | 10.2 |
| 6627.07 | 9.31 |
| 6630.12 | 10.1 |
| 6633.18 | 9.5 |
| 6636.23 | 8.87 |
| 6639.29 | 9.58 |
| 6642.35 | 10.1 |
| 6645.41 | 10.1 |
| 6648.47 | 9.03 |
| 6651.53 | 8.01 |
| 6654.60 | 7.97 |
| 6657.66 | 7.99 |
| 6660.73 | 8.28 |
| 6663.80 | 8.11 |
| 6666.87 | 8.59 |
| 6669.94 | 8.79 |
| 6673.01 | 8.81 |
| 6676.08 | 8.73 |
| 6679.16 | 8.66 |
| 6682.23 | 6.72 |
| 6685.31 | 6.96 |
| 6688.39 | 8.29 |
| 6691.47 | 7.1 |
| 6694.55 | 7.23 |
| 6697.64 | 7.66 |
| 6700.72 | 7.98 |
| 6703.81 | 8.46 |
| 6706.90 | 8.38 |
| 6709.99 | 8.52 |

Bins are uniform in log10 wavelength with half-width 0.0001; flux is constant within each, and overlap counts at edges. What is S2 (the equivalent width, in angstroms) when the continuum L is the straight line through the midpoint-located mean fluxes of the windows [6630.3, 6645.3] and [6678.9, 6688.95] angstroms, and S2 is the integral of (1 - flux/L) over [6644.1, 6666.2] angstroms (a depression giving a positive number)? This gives 0.8 angstroms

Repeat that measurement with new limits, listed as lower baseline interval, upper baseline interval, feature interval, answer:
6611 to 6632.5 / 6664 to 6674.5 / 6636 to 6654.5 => 0.3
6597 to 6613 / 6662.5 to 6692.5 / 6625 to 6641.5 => -0.1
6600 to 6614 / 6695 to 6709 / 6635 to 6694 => 3.6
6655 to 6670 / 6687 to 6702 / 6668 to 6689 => -0.5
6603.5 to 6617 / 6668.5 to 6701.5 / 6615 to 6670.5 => 0.8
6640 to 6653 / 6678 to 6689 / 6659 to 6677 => -0.5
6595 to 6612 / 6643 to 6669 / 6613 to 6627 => -0.4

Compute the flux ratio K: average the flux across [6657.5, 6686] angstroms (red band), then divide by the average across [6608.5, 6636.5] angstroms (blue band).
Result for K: 0.83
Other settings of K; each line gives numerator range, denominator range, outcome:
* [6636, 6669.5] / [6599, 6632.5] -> 0.87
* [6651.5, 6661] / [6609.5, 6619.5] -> 0.78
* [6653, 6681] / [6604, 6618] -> 0.82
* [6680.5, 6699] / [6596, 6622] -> 0.72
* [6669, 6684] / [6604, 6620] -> 0.81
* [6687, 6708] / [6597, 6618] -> 0.76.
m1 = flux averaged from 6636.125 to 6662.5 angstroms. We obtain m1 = 8.87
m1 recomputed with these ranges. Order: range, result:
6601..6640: 9.94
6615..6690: 8.87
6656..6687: 8.16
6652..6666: 8.1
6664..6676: 8.67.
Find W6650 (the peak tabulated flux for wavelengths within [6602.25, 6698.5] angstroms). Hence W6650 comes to 10.9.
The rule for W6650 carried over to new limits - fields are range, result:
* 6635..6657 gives 10.1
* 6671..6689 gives 8.81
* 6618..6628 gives 10.2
